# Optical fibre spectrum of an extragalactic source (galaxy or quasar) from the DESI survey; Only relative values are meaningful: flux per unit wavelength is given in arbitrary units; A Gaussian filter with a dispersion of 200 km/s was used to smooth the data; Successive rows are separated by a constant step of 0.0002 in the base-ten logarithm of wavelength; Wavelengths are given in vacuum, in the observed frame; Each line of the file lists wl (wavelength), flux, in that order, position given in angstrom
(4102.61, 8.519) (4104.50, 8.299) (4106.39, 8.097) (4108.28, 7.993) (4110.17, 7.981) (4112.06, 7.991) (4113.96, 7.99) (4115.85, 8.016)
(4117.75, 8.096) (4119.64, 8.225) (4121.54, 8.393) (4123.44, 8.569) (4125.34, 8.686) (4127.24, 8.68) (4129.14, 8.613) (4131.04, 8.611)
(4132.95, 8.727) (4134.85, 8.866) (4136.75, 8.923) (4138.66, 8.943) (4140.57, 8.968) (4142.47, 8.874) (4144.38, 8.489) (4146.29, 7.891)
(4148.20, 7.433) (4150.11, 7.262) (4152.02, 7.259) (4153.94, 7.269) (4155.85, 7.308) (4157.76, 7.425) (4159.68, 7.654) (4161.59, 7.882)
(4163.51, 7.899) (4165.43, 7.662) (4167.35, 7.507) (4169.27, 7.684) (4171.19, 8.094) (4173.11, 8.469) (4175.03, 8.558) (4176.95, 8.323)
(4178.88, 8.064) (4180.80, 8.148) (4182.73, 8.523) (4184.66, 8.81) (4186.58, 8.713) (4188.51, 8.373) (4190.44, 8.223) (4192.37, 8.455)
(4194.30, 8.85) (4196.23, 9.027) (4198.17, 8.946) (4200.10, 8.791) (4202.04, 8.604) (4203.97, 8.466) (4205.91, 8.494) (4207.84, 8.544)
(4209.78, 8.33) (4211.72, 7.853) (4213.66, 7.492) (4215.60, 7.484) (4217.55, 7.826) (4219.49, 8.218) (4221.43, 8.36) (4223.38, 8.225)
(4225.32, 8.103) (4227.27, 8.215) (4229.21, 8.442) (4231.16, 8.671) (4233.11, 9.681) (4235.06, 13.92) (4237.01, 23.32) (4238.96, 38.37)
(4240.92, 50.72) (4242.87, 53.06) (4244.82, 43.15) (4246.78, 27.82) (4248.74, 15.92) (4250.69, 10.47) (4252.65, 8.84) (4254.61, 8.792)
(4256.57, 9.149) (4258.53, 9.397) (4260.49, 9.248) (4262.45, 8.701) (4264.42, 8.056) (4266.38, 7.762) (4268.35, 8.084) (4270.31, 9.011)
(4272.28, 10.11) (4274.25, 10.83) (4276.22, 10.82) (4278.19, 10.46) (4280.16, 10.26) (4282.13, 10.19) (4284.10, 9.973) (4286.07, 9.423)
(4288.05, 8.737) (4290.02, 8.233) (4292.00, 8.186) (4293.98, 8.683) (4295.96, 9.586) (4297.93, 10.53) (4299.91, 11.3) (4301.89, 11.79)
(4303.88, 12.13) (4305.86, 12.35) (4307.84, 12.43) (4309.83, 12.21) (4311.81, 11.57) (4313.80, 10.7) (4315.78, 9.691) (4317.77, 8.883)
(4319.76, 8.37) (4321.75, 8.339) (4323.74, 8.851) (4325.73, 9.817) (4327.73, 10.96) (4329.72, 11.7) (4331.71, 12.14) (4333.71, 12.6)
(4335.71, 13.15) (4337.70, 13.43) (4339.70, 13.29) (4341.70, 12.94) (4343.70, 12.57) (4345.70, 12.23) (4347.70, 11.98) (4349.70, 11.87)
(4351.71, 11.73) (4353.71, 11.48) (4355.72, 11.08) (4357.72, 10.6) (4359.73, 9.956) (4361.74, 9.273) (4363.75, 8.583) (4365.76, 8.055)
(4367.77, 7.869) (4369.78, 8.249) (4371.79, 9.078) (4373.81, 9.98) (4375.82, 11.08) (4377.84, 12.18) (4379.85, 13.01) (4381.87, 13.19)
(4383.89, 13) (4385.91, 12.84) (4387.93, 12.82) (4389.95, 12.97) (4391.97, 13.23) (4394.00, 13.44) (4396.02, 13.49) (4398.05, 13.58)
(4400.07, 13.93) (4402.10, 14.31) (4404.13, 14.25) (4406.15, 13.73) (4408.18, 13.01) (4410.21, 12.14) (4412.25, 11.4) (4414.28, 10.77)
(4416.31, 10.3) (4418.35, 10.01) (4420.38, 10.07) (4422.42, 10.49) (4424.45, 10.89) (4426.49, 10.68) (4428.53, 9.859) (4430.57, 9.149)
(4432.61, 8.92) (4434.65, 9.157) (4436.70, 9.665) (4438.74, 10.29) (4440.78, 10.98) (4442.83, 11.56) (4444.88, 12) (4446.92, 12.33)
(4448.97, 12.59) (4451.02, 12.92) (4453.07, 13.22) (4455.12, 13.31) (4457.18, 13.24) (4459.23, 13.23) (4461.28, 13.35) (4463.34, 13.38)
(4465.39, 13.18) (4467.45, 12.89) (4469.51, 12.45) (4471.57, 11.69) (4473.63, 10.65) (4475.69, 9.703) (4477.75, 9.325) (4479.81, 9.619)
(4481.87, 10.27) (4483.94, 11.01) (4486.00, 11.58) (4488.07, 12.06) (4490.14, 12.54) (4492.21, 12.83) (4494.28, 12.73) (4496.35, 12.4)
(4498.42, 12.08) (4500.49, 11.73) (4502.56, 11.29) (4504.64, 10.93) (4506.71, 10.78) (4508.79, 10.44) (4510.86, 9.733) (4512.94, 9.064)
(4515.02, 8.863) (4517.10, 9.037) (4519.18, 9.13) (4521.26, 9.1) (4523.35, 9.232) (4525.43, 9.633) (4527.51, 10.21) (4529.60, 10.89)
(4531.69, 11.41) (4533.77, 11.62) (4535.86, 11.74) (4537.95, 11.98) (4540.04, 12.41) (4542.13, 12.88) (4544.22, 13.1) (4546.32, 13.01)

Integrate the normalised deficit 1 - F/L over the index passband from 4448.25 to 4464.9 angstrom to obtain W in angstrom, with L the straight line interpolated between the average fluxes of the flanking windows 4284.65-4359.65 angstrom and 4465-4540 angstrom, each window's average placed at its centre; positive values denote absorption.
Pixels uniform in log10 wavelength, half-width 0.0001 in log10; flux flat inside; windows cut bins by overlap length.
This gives -3.4 angstrom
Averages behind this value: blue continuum 10.9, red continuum 10.9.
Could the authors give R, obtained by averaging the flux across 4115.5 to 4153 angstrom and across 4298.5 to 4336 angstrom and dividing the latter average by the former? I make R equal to 1.31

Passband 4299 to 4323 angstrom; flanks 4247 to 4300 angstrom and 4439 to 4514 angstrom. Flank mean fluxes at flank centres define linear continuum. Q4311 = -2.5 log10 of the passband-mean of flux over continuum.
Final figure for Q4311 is -0.058 mag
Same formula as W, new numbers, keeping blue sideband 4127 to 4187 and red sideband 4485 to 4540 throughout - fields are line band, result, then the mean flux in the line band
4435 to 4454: -2.27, 11.6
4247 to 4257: -3.52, 12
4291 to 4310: -3.25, 10.9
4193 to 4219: 0.54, 8.36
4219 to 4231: 0.55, 8.29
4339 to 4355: -4.31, 12.2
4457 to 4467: -2.60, 13.3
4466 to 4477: -0.93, 11.5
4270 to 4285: -1.93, 10.3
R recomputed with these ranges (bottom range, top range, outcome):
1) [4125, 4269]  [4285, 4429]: 1.01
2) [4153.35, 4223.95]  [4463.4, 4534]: 1.33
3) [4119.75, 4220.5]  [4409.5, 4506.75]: 1.38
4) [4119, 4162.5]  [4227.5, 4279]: 2.01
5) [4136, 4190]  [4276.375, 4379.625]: 1.31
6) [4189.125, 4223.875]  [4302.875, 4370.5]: 1.31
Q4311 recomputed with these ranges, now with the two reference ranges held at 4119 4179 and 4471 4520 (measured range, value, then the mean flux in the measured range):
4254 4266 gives 0.02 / 8.84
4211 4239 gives -0.22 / 10.8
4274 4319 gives -0.12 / 10.4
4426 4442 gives 0.06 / 9.83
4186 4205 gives -0.02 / 8.64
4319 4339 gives -0.15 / 11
